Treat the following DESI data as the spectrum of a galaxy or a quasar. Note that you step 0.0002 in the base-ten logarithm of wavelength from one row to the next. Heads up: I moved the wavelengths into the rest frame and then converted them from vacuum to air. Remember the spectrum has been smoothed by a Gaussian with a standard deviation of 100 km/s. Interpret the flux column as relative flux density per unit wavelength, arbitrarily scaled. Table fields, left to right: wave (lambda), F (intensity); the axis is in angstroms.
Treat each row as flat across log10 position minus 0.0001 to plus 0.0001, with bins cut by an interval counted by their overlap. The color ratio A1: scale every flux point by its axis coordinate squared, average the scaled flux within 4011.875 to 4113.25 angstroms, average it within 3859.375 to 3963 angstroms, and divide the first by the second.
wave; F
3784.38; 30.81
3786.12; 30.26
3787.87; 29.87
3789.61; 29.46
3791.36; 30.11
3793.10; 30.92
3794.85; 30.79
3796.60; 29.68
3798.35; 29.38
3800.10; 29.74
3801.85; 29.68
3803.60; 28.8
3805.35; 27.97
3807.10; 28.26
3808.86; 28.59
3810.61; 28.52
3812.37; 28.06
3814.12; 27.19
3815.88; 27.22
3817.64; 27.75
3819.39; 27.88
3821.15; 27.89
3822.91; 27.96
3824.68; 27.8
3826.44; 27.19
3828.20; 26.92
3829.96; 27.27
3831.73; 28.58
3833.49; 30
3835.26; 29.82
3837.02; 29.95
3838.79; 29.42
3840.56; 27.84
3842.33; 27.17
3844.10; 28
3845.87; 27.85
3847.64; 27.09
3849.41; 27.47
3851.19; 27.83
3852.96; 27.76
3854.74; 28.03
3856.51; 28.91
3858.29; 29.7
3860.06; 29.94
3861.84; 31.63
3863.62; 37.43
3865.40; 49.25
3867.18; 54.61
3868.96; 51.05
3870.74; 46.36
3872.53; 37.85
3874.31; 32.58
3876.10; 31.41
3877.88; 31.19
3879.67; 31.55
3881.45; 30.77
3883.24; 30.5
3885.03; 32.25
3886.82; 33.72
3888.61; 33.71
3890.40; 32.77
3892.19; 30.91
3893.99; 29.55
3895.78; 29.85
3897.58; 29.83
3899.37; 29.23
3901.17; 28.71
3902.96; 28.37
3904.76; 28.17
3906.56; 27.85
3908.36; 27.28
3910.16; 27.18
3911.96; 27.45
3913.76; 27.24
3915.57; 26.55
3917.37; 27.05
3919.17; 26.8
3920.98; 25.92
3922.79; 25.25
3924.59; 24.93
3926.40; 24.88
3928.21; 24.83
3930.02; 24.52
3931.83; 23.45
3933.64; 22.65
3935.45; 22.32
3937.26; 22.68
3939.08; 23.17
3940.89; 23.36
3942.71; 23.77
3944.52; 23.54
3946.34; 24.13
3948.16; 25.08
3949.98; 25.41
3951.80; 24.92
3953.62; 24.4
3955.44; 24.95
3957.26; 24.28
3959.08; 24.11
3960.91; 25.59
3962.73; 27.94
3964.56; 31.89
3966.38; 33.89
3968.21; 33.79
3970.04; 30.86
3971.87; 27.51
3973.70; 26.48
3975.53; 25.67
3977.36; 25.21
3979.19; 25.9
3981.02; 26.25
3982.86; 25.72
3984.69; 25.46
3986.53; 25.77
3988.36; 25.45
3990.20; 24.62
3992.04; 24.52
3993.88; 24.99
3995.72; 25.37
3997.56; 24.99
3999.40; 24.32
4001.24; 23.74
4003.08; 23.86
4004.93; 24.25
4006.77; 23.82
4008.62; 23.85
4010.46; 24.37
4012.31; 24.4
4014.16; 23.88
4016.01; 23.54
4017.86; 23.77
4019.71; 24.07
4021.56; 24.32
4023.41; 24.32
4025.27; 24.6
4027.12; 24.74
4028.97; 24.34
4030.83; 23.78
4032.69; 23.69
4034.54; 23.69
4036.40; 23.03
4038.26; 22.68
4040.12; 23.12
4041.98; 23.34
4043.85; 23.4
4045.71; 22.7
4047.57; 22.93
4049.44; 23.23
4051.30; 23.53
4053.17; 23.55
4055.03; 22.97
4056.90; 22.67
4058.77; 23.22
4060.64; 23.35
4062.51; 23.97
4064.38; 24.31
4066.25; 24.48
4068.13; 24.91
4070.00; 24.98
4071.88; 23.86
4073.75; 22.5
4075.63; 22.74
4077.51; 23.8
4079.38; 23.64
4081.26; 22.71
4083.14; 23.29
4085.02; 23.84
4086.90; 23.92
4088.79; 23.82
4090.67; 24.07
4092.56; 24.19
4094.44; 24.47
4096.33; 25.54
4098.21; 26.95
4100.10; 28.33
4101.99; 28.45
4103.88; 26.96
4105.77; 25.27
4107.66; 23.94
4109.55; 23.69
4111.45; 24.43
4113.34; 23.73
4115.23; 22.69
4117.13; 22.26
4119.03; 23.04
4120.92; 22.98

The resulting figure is 0.9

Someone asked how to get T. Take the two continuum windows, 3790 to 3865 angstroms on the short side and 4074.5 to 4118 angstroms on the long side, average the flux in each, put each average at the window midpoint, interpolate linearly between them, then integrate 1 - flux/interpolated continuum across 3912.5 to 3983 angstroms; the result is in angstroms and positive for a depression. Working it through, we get 2.9 angstroms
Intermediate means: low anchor 28.9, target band 25.8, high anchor 24.5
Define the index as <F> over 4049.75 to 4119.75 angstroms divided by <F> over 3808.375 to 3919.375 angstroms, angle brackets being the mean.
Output 0.79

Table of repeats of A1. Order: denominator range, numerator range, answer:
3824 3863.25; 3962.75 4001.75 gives 1.01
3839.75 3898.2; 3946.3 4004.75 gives 0.84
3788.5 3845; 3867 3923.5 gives 1.14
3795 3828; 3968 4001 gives 1.00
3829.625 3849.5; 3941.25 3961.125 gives 0.91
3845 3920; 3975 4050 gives 0.82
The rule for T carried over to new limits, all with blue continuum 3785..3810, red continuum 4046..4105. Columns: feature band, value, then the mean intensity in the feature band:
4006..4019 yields 0.8 angstroms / 23.9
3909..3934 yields 1.4 angstroms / 25.7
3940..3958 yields 1.5 angstroms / 24.4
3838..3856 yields 0.5 angstroms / 27.9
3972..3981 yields 0.0 angstroms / 26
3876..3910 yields -3.2 angstroms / 30.3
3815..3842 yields 0.7 angstroms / 28.2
